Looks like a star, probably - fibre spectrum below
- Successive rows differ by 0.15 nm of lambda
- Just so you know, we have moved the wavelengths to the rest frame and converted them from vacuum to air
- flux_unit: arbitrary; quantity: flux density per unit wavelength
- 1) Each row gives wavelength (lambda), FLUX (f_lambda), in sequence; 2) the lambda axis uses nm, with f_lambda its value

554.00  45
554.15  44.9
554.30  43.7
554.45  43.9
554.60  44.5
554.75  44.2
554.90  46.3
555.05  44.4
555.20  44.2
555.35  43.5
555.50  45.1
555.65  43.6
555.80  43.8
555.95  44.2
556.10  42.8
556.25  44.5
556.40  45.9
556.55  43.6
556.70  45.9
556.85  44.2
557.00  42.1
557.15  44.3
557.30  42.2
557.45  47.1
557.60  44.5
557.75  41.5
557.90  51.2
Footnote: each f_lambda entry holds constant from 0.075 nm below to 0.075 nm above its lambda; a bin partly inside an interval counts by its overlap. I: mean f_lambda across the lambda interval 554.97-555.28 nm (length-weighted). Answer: 44.3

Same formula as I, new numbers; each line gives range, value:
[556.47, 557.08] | 44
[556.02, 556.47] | 44.4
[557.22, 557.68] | 44.6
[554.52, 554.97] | 45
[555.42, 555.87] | 44.2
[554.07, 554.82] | 44.2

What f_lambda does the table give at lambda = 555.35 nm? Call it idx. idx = 43.5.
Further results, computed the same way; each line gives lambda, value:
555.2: 44.2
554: 45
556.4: 45.9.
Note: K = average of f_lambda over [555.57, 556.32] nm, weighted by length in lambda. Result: 43.8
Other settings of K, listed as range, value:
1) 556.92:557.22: 43.2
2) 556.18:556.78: 45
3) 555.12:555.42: 43.9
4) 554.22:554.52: 43.8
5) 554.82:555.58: 44.7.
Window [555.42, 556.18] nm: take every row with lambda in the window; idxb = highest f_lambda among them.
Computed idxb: 45.1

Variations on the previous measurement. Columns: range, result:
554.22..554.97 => 46.3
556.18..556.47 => 45.9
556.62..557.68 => 47.1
